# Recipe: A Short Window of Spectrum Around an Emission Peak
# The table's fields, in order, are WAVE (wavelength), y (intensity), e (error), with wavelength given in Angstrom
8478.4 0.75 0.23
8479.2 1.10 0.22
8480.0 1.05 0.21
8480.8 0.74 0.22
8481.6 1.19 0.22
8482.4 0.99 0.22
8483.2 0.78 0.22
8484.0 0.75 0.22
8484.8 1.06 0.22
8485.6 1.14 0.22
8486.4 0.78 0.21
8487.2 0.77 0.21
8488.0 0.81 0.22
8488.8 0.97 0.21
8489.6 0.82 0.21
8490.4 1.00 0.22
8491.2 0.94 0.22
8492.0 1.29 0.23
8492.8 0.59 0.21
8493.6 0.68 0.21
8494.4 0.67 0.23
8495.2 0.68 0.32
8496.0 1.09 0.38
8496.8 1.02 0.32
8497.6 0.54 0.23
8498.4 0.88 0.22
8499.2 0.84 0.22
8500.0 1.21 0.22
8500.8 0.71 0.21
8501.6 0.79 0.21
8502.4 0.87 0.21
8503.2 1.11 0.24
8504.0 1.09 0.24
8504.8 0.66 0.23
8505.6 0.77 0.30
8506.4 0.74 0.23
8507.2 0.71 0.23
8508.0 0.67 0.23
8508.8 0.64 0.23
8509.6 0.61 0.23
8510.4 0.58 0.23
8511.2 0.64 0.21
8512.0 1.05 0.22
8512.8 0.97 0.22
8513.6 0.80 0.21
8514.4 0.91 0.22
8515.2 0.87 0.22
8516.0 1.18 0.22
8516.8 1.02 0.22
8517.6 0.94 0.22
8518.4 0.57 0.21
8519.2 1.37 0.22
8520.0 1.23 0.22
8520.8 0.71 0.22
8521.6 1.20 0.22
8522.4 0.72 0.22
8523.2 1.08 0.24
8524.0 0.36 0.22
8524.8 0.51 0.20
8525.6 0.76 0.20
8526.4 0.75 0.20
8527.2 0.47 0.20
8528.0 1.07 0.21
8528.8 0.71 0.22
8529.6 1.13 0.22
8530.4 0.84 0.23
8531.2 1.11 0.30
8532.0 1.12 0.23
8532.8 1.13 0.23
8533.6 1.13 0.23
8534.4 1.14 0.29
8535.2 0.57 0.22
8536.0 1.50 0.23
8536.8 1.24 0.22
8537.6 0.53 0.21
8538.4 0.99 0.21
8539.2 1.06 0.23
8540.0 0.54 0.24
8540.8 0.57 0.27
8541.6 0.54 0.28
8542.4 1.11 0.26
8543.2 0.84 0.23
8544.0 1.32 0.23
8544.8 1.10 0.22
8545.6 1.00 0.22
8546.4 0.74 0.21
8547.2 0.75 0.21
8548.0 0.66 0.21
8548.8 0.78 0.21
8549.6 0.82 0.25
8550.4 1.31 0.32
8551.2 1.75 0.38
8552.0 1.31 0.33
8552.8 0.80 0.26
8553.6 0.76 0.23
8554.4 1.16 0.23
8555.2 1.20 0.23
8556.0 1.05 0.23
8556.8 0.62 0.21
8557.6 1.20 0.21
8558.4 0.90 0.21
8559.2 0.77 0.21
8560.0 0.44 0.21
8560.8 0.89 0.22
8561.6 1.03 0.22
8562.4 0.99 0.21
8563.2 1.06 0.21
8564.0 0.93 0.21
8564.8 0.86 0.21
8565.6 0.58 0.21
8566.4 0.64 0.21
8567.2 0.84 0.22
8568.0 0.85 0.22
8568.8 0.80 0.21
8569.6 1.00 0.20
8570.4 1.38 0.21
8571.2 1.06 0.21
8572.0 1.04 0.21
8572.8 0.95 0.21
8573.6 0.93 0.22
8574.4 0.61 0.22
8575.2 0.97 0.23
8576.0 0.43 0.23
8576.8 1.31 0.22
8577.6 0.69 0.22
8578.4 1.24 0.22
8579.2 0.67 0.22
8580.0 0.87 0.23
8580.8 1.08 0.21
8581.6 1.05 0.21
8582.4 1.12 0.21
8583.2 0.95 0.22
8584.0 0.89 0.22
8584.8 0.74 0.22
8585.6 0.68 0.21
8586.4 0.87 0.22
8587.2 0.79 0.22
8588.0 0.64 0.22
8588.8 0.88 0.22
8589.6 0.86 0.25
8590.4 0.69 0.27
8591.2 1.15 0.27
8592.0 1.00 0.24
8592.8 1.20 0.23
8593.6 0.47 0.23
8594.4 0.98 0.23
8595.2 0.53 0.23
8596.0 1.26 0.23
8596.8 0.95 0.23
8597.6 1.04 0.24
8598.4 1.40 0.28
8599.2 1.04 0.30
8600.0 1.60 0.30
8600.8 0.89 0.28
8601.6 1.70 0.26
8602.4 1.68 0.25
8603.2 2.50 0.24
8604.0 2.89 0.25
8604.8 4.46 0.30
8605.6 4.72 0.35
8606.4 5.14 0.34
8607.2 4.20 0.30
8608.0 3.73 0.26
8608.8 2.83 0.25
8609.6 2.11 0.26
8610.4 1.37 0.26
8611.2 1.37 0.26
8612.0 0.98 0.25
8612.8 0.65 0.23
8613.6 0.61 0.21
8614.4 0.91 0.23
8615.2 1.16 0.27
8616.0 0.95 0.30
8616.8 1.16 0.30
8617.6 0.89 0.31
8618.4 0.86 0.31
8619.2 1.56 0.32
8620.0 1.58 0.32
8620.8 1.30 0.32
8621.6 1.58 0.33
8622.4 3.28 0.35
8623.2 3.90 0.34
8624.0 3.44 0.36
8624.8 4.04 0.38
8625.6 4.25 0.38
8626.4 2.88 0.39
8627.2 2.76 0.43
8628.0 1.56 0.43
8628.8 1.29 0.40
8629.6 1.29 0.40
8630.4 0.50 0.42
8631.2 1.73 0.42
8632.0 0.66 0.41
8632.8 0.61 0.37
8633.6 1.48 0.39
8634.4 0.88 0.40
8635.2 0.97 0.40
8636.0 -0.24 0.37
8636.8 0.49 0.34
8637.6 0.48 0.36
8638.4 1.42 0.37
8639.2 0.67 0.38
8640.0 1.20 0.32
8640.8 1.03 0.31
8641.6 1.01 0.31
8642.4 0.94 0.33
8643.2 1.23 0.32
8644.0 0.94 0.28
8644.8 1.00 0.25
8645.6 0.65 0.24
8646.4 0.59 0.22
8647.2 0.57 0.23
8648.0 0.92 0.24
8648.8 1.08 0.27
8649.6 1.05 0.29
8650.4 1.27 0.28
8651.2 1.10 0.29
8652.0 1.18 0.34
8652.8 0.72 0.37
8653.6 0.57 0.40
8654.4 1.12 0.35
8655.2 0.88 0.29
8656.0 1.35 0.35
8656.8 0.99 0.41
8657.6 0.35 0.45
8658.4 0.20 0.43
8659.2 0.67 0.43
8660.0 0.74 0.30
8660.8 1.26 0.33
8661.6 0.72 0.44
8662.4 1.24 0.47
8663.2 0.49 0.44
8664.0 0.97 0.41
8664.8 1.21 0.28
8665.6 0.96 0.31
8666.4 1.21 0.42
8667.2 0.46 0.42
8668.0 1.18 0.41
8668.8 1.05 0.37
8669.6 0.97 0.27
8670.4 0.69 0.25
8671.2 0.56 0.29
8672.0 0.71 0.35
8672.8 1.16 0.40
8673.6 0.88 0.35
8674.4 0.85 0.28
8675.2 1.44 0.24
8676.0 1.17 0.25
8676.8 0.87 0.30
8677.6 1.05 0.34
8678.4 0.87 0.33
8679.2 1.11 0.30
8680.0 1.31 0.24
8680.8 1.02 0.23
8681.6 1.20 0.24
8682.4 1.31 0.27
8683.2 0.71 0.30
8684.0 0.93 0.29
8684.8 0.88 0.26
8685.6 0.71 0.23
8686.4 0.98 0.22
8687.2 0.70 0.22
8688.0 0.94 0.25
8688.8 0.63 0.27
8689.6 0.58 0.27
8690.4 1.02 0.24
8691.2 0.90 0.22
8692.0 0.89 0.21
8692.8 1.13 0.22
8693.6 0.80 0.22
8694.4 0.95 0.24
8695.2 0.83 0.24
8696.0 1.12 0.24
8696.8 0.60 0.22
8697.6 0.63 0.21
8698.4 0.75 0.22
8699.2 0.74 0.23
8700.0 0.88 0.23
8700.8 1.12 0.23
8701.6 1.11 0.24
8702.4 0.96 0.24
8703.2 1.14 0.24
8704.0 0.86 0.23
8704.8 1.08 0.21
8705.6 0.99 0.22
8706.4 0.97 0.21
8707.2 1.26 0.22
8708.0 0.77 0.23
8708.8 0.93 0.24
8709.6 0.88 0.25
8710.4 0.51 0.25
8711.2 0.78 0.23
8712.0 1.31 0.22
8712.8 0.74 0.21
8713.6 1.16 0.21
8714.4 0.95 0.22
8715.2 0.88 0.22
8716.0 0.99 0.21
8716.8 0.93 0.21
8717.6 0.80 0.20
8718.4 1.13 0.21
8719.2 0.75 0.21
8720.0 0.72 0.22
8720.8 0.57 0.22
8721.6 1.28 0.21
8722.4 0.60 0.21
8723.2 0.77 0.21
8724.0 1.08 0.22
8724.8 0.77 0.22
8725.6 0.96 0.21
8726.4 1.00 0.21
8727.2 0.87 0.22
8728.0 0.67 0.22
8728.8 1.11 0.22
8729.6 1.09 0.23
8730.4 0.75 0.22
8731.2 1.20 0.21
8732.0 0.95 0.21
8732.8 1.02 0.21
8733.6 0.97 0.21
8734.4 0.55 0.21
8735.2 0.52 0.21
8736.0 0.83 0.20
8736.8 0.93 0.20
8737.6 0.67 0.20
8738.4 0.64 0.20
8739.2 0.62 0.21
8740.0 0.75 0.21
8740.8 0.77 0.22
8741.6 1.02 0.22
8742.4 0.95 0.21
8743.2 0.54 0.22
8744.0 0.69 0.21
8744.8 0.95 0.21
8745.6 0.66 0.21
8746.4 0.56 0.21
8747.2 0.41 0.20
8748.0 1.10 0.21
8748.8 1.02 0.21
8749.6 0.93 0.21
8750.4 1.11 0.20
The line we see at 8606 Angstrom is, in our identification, [S II] 6716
